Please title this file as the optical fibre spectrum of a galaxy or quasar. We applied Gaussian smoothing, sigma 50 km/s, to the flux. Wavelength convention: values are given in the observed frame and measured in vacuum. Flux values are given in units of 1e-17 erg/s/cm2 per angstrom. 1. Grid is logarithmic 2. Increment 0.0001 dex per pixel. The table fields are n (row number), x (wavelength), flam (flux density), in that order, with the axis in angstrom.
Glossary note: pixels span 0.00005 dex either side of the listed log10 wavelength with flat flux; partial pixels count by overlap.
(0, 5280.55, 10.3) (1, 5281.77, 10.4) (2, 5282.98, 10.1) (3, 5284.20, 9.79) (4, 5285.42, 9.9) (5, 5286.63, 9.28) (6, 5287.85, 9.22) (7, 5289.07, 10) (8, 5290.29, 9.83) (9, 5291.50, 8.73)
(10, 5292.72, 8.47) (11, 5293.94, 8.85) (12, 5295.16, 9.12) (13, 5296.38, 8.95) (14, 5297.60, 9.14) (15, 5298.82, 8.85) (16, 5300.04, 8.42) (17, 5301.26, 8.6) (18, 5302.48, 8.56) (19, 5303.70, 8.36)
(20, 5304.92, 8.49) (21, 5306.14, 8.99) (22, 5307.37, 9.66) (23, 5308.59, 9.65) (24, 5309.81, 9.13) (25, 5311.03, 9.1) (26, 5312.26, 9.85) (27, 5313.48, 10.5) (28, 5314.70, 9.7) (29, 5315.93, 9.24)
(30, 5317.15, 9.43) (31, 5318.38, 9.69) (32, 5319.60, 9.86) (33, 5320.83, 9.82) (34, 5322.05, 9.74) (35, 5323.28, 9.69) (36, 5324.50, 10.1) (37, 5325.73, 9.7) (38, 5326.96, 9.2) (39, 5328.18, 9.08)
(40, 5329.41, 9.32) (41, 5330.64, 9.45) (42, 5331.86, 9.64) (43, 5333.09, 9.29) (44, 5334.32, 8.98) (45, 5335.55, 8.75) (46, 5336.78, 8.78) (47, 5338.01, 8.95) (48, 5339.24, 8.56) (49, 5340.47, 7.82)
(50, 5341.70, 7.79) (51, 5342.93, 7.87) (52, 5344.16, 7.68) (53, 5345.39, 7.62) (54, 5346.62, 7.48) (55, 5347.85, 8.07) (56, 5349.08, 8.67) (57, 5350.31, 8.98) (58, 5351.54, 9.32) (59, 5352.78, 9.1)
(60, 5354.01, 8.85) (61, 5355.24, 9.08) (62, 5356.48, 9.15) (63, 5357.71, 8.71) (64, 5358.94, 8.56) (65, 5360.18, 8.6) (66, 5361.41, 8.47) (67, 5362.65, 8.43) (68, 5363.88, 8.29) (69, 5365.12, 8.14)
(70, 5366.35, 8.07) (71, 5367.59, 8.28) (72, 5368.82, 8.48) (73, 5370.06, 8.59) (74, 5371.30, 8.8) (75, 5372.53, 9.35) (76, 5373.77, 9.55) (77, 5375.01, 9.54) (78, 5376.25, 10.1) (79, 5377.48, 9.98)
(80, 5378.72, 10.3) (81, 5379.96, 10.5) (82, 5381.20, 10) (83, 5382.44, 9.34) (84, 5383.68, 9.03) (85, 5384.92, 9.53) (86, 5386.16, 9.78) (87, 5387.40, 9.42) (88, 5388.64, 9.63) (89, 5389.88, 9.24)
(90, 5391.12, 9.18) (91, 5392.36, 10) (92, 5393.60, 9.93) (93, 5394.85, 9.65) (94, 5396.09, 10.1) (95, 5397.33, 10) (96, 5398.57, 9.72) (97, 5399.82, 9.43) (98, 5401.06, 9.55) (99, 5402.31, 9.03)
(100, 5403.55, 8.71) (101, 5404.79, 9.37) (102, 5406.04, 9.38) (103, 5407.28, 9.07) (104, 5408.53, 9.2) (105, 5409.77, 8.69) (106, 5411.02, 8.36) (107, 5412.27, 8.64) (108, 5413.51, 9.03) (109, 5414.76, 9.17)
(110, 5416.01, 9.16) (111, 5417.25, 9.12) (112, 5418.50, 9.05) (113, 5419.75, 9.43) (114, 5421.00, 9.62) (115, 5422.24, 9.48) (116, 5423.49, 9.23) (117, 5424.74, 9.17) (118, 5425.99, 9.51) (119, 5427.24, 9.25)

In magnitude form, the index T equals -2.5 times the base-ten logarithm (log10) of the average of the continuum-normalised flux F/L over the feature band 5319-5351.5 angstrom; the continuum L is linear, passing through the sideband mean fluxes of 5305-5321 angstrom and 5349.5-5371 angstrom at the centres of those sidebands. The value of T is 0.03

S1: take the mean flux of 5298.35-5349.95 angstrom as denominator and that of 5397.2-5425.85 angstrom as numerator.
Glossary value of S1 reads 1.0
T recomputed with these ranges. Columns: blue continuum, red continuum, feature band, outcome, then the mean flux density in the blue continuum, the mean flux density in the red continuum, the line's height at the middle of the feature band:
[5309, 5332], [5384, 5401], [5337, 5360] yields 0.14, 9.59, 9.65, 9.62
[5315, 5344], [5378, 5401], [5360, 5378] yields 0.08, 9.14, 9.71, 9.51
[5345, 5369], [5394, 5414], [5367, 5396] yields -0.07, 8.53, 9.25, 8.91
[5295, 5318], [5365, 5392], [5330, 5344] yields 0.07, 9.15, 9.34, 9.23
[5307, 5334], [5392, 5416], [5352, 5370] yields 0.10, 9.58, 9.3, 9.44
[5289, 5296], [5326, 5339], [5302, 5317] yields -0.02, 9.1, 9.14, 9.12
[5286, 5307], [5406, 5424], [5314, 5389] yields 0.00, 8.94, 9.1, 9.02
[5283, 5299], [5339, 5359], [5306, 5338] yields -0.08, 9.28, 8.43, 8.82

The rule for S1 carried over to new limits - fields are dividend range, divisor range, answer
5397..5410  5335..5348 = 1.14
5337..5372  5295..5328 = 0.91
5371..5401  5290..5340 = 1.05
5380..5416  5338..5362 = 1.11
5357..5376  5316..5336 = 0.92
